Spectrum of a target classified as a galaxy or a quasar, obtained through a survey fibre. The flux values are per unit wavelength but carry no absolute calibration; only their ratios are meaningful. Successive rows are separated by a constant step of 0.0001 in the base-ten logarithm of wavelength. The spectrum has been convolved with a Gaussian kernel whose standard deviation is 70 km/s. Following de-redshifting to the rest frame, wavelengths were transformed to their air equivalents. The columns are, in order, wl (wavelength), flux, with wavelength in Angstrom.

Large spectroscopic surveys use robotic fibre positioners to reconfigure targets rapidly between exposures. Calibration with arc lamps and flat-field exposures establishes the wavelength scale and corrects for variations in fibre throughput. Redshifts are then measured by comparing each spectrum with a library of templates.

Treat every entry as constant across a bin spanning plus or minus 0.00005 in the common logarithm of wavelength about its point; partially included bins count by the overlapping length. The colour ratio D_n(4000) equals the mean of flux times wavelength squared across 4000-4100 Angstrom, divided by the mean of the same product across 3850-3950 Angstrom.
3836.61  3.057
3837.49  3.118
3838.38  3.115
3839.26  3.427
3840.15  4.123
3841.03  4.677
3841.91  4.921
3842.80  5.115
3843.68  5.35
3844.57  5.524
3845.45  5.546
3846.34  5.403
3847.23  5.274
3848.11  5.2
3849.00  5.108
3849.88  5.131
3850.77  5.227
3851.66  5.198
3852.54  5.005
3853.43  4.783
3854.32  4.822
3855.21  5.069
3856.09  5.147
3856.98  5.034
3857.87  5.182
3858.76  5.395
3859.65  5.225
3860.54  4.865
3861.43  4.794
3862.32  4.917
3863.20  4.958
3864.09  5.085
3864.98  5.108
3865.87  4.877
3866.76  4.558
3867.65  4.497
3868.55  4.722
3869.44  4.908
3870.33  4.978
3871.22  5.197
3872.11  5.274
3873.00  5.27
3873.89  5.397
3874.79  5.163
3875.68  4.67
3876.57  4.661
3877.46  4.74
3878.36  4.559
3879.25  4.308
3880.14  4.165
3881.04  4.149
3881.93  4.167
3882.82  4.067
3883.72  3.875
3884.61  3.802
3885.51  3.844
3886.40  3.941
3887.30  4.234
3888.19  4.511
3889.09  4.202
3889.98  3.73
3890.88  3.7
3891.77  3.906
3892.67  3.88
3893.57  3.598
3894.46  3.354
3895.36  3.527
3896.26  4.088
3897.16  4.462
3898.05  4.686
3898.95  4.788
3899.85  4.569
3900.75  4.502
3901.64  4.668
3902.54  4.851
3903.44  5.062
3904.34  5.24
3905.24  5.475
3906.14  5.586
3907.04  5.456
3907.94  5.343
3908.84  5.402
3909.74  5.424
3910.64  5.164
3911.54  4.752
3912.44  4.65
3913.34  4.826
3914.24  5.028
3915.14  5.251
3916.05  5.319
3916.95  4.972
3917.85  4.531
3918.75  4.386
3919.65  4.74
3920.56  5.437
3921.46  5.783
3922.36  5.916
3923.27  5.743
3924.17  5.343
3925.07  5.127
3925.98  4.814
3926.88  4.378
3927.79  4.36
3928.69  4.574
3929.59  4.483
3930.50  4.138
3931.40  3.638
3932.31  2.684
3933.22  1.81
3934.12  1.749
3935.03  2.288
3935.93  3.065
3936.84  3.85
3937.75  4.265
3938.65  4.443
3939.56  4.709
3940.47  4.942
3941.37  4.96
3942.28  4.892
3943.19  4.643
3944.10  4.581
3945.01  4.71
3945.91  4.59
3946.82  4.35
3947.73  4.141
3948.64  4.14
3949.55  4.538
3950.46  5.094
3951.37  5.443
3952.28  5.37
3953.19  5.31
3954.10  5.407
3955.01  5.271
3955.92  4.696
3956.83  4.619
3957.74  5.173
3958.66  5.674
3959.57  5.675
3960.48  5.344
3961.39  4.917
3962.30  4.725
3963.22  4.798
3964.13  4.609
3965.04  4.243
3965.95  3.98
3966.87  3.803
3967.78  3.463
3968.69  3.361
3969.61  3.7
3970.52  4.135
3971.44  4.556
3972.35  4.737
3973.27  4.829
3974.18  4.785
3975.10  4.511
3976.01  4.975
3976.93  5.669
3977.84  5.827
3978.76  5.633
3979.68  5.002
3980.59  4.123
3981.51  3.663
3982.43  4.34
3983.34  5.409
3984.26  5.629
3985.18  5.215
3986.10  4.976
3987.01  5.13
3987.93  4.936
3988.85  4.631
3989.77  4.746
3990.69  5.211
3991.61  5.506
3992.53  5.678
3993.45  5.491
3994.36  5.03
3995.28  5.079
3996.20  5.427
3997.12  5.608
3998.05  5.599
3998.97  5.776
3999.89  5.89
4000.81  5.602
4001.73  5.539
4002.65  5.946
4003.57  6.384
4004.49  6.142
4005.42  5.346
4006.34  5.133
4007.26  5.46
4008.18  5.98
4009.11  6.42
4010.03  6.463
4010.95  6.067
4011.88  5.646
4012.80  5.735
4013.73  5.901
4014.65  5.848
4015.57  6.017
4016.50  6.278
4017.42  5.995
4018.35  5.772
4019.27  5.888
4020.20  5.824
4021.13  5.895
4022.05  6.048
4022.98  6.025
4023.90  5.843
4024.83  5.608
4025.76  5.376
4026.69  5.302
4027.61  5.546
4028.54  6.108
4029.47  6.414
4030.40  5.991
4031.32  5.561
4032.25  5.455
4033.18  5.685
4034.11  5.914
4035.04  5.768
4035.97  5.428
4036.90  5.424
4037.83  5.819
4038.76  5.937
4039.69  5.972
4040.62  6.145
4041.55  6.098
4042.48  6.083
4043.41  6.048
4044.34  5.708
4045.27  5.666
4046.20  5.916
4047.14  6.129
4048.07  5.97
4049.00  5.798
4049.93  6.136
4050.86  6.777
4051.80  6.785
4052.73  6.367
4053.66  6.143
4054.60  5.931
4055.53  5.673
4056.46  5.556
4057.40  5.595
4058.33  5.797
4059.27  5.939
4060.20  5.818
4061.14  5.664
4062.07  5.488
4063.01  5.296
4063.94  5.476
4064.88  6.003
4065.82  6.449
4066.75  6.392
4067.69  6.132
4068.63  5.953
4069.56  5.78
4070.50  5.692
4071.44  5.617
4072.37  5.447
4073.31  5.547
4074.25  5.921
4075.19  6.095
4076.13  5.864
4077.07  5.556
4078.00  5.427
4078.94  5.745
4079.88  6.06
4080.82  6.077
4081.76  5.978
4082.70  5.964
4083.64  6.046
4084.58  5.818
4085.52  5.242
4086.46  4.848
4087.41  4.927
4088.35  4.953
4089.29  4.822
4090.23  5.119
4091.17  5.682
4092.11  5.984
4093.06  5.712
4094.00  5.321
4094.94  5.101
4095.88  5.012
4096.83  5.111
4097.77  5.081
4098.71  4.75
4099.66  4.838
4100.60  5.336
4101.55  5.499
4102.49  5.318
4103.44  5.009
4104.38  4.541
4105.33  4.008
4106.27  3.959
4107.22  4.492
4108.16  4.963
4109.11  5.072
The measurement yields 1.35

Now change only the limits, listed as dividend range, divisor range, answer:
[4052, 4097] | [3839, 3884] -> 1.29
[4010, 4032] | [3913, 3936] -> 1.39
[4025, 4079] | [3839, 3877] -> 1.29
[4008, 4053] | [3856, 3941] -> 1.39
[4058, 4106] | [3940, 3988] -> 1.22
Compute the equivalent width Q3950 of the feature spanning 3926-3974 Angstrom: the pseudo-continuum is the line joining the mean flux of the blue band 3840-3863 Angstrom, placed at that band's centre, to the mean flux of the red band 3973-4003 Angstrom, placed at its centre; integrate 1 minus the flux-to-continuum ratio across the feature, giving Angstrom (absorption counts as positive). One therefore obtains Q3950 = 7.2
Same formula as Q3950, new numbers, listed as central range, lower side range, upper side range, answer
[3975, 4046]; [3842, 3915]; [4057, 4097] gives -3.4 Angstrom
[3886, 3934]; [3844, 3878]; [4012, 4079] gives 6.2 Angstrom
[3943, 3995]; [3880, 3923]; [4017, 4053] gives 4.4 Angstrom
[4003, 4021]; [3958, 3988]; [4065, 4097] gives -3.0 Angstrom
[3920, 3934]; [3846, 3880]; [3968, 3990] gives 1.1 Angstrom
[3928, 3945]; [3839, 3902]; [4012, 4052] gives 4.2 Angstrom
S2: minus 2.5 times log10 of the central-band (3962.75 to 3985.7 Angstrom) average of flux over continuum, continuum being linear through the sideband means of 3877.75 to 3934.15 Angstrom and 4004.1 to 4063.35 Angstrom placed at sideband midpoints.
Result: 0.14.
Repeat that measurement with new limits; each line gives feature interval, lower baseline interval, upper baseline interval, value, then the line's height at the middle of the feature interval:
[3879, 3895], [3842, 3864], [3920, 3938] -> 0.19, 4.7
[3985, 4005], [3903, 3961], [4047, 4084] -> -0.03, 5.28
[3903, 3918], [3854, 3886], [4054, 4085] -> -0.04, 4.97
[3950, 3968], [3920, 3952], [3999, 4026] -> -0.02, 4.84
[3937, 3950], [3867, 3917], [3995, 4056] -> 0.12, 5.1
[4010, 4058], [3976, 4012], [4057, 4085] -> -0.05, 5.63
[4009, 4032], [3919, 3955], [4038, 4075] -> -0.08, 5.49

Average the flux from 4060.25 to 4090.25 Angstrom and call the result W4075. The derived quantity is 5.68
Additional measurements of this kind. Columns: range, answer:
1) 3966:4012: 5.15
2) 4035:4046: 5.85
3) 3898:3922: 5.04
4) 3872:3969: 4.56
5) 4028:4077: 5.89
